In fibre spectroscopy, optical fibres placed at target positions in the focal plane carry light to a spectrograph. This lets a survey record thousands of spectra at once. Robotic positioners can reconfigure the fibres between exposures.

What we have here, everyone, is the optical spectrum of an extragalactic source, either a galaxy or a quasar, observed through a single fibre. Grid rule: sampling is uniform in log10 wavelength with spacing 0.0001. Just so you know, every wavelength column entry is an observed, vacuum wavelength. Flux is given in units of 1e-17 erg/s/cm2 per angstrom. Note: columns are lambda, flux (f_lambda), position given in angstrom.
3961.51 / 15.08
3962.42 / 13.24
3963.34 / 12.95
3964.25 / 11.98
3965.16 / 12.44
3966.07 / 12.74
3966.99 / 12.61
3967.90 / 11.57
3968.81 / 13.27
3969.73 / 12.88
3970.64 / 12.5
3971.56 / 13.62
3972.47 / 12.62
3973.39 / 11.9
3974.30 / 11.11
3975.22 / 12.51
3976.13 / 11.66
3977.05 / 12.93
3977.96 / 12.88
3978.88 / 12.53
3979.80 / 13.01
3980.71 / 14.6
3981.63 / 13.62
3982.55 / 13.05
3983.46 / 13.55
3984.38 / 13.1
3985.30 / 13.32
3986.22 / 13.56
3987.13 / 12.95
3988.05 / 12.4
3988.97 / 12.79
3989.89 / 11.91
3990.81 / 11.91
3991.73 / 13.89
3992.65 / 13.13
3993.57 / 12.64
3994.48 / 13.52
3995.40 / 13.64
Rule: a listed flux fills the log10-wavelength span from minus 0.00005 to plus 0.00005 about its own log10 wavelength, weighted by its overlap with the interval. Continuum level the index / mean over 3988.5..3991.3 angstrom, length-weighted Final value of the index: 12.2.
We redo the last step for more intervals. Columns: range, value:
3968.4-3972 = 13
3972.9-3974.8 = 11.5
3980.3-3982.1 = 14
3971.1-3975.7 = 12.4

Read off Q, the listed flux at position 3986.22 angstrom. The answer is 13.56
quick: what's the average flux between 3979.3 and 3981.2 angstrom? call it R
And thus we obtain 13.8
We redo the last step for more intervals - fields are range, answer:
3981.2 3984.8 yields 13.3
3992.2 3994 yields 12.9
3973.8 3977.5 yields 12.1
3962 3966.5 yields 12.7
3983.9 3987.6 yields 13.2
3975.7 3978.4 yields 12.5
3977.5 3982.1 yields 13.3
